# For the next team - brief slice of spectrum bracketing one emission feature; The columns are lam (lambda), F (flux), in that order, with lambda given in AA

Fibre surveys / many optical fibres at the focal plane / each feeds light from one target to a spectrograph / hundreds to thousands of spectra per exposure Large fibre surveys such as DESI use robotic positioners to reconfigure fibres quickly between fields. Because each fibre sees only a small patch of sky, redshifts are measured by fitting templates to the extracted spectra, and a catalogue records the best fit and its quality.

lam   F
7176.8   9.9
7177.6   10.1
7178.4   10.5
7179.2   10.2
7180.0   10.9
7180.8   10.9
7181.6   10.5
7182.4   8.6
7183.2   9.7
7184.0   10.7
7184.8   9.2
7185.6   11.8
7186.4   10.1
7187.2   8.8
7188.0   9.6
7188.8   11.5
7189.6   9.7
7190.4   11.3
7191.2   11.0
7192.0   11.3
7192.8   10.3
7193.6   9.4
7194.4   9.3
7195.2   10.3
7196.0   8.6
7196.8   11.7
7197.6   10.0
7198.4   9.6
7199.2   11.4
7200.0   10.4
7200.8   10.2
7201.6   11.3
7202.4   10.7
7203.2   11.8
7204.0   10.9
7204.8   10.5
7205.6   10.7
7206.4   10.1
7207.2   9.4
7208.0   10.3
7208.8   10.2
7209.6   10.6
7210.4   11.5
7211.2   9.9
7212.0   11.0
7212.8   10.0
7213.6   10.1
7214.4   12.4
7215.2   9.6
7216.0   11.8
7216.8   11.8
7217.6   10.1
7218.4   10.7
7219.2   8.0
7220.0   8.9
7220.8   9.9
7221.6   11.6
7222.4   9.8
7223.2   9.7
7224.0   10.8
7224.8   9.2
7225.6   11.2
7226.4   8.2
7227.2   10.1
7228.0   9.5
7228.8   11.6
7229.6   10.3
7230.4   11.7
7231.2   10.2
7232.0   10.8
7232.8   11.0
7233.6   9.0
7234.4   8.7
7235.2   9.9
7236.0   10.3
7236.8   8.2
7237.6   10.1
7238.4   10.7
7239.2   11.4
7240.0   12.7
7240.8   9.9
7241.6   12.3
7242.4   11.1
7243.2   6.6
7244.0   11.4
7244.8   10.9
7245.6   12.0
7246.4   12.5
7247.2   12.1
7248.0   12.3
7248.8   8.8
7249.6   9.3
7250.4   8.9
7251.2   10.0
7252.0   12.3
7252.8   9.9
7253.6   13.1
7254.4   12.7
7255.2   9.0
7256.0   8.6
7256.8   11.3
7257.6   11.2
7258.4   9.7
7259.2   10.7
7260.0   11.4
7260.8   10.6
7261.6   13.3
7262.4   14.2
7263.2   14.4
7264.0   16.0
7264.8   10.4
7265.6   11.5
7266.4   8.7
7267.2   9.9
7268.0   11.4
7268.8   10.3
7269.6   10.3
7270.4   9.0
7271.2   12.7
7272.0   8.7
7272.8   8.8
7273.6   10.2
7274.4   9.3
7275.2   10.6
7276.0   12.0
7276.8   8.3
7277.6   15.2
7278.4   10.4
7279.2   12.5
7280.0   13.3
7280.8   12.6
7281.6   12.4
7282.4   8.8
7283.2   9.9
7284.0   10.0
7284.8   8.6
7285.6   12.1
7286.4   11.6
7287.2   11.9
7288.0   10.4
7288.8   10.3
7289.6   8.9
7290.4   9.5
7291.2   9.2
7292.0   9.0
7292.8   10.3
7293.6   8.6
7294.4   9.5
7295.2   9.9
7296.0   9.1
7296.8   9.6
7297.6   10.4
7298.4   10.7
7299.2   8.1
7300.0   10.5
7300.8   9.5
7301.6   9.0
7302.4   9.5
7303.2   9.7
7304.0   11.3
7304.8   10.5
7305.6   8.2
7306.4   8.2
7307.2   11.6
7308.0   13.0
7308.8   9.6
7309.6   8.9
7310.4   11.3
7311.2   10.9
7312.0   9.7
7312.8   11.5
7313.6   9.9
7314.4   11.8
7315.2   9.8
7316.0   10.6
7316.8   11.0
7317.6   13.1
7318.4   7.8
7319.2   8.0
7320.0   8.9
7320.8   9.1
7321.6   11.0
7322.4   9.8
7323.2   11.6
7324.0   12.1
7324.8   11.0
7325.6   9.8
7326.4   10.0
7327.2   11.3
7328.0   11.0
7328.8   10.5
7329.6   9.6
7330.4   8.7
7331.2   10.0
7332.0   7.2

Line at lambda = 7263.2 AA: [S II] 6716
